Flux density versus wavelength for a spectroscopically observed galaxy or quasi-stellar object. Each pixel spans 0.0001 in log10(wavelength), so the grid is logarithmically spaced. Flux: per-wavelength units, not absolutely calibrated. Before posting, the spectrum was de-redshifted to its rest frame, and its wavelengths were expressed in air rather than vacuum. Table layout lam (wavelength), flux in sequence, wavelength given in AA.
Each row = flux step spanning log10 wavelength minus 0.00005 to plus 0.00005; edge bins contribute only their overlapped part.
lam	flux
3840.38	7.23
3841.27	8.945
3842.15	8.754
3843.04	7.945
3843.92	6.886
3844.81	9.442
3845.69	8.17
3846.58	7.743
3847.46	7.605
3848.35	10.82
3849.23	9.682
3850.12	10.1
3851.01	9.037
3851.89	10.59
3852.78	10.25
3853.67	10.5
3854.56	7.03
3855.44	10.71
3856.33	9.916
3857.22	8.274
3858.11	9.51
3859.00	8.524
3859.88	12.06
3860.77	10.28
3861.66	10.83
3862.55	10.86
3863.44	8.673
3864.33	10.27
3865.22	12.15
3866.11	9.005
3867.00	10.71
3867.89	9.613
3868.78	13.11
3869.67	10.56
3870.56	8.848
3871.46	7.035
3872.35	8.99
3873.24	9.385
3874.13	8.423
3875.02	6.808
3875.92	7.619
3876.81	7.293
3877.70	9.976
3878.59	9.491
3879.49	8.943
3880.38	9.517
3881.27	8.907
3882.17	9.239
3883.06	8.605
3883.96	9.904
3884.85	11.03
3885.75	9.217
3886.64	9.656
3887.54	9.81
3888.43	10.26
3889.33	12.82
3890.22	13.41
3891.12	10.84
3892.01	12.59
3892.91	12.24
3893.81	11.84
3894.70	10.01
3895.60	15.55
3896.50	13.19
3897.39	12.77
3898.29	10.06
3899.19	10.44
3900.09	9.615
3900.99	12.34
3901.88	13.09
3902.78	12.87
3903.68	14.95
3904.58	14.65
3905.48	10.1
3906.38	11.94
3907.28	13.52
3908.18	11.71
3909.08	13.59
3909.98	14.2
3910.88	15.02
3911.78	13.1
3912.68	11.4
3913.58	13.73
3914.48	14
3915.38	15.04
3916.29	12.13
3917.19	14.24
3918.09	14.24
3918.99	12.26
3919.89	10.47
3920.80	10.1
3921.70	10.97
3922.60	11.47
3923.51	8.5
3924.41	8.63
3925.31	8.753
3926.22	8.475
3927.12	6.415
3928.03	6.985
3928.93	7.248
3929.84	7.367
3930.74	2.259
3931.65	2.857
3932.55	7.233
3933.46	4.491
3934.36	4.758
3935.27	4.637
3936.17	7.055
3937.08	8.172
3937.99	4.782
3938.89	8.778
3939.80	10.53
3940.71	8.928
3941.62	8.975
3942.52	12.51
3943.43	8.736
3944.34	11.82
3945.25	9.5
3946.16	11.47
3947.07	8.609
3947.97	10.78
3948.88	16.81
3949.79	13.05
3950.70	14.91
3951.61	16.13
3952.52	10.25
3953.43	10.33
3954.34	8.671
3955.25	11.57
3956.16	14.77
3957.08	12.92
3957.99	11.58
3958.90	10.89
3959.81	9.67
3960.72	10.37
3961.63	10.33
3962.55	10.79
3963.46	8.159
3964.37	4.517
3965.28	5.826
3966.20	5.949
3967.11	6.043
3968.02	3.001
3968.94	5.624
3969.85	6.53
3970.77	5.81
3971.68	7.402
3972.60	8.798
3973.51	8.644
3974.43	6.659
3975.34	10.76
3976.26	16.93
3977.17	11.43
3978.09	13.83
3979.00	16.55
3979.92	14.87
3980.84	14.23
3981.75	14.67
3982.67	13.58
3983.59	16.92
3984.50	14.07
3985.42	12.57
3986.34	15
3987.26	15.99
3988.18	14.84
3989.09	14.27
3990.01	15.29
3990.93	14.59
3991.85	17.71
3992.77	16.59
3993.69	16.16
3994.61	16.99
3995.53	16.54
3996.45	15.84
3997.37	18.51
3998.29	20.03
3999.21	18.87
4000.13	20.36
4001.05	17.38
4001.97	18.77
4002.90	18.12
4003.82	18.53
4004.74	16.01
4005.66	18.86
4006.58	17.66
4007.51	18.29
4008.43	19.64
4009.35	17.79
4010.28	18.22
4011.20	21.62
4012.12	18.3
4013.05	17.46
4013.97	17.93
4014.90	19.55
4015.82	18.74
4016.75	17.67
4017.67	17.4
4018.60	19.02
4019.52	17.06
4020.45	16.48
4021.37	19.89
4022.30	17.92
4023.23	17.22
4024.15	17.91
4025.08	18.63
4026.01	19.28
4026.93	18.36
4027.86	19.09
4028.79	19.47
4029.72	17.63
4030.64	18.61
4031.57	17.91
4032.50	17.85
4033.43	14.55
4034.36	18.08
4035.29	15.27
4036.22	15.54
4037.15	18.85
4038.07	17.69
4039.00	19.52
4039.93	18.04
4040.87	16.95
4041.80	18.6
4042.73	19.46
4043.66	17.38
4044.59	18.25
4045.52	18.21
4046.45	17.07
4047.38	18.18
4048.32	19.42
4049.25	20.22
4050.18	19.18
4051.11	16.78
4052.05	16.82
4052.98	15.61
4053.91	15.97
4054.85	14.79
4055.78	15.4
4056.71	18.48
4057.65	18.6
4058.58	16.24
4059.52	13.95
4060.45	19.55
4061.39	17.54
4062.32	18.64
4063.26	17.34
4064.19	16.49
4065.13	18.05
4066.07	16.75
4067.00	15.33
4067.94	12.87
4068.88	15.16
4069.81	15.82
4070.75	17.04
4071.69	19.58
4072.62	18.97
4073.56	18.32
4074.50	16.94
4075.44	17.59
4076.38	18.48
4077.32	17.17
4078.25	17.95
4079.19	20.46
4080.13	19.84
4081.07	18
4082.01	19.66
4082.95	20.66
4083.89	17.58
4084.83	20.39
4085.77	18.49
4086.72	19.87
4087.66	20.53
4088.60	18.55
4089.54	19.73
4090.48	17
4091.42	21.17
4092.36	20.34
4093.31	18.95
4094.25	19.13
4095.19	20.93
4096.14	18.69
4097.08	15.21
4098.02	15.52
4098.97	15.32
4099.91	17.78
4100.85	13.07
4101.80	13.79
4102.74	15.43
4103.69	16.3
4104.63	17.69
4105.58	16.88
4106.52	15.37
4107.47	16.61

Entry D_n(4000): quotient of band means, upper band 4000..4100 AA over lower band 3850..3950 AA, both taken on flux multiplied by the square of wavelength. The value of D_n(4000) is 1.90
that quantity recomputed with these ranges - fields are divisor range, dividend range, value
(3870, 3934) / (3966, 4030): 1.57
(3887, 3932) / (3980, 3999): 1.45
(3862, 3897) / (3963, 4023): 1.54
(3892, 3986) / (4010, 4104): 1.78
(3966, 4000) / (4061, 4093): 1.45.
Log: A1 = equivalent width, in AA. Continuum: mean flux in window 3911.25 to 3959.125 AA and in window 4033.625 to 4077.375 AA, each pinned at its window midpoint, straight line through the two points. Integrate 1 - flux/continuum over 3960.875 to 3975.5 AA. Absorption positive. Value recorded 5.9 AA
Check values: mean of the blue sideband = 10.1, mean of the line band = 7.17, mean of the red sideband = 17.3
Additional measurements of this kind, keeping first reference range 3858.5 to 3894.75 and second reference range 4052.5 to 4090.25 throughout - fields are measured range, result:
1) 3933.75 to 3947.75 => 4.4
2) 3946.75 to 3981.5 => 7.8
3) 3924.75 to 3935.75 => 5.6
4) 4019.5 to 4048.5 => -3.1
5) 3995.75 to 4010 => -3.1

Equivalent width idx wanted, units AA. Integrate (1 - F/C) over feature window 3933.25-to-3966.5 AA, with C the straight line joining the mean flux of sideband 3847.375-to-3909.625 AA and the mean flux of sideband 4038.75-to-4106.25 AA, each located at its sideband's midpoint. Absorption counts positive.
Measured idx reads 8.4 AA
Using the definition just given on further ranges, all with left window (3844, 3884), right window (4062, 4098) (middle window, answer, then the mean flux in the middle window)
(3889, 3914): -3.7 AA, 12.6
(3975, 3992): -0.4 AA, 14.6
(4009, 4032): -3.8 AA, 18.4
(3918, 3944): 8.6 AA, 8.09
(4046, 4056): -0.1 AA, 17.3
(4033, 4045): -0.7 AA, 17.6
